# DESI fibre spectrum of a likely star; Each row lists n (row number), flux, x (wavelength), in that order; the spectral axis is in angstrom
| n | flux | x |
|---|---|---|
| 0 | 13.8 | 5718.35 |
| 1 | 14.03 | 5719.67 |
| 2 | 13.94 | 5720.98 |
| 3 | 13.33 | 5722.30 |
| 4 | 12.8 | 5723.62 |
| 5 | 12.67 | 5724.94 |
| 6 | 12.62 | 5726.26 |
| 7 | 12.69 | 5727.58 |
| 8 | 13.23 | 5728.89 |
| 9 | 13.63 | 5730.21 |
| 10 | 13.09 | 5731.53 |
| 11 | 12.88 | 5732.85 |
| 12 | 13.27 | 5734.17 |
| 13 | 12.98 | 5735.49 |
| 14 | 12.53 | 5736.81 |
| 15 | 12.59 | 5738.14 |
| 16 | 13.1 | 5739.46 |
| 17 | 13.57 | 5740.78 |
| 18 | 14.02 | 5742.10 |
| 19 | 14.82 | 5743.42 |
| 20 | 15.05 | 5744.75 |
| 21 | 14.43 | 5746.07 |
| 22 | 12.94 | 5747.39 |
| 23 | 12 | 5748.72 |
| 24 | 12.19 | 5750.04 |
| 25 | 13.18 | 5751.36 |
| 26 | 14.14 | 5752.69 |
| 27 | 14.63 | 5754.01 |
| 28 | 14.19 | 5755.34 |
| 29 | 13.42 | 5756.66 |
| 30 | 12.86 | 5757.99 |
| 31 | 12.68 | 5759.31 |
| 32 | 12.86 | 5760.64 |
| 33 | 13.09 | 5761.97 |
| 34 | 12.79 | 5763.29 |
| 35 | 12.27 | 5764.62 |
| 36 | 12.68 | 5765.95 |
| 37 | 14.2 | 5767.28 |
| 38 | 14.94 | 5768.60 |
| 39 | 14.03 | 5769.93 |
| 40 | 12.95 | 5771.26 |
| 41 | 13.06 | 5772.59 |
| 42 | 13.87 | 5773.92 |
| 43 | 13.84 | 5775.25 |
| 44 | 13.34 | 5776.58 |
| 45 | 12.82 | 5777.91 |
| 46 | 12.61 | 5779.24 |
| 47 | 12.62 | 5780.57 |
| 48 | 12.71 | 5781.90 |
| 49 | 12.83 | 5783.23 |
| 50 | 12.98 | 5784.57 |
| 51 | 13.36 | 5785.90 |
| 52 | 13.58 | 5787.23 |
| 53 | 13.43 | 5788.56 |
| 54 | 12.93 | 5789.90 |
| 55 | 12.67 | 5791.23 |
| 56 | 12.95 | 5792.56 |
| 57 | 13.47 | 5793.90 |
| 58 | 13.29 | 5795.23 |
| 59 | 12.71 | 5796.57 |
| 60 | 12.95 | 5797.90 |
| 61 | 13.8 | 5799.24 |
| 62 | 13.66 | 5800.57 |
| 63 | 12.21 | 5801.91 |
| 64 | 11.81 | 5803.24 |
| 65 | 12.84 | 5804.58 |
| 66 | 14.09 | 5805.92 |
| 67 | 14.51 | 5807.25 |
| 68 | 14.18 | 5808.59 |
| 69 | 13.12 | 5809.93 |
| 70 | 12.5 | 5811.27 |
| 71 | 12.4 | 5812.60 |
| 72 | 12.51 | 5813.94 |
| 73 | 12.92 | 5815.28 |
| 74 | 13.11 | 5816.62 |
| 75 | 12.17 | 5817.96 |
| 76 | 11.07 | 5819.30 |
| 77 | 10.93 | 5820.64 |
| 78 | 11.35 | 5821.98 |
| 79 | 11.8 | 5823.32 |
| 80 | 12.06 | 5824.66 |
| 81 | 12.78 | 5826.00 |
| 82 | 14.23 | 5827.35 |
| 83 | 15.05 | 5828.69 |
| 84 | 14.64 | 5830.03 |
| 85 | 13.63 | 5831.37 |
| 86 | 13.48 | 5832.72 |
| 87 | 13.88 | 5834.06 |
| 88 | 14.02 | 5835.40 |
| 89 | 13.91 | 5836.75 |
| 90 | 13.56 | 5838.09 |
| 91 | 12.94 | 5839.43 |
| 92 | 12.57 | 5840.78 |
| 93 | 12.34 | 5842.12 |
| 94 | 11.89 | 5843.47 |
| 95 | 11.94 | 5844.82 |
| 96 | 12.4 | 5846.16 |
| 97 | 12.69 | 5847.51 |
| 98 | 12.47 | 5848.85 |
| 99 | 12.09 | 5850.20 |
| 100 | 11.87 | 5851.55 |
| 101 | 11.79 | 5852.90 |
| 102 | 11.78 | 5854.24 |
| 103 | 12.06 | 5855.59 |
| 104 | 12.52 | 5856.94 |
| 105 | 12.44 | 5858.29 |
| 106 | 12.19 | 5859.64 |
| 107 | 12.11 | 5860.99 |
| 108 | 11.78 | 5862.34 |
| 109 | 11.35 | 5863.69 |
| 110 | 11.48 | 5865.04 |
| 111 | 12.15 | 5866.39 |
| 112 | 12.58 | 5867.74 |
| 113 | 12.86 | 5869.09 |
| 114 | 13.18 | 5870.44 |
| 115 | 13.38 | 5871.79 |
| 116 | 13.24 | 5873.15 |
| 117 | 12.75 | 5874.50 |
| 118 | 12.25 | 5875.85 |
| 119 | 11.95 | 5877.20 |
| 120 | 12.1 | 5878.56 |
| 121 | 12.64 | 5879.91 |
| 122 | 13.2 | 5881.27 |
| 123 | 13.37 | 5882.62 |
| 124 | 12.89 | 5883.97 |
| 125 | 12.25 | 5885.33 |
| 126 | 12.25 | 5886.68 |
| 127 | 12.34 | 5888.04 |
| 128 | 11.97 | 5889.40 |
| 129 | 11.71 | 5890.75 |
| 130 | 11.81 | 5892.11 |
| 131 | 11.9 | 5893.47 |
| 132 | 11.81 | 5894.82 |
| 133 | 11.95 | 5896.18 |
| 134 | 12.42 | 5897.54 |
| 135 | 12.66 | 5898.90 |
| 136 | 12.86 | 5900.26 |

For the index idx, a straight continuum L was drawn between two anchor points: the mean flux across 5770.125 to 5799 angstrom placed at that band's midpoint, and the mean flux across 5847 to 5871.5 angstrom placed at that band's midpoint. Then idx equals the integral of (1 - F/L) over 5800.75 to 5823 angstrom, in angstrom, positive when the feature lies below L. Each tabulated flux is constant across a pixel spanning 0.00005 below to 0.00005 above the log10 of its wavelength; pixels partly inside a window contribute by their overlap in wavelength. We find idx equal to 0.3 angstrom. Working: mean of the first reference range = 13.1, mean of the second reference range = 12.2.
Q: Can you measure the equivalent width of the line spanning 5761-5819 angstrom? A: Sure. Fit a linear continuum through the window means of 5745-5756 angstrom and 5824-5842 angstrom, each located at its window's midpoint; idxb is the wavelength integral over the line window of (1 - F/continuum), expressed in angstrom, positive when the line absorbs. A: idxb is 1.8 angstrom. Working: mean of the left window 13.5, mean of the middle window 13.1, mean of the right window 13.6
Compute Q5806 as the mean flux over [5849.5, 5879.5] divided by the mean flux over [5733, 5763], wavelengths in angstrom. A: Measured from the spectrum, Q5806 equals 0.92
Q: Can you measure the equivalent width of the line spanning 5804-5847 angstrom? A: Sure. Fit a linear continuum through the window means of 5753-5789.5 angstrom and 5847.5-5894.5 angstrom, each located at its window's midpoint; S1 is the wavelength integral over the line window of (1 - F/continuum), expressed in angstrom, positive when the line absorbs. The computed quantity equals -0.68 angstrom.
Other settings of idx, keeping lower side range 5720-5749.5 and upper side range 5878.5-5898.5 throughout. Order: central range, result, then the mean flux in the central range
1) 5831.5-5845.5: -0.5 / 13.1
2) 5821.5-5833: -0.5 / 13.2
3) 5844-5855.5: 0.4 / 12.1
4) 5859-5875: 0.0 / 12.4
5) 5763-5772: -0.2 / 13.4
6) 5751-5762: -0.3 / 13.5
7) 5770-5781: -0.1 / 13.2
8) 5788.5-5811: -0.6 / 13.2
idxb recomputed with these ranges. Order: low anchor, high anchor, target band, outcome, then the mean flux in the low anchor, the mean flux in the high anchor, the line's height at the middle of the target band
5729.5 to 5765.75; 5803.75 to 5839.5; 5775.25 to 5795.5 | 0.2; 13.3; 13.1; 13.2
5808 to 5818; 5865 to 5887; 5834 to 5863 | 0.6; 12.9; 12.7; 12.8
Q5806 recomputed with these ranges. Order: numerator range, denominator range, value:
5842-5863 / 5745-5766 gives 0.92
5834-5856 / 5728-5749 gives 0.94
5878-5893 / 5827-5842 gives 0.90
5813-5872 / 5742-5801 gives 0.94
